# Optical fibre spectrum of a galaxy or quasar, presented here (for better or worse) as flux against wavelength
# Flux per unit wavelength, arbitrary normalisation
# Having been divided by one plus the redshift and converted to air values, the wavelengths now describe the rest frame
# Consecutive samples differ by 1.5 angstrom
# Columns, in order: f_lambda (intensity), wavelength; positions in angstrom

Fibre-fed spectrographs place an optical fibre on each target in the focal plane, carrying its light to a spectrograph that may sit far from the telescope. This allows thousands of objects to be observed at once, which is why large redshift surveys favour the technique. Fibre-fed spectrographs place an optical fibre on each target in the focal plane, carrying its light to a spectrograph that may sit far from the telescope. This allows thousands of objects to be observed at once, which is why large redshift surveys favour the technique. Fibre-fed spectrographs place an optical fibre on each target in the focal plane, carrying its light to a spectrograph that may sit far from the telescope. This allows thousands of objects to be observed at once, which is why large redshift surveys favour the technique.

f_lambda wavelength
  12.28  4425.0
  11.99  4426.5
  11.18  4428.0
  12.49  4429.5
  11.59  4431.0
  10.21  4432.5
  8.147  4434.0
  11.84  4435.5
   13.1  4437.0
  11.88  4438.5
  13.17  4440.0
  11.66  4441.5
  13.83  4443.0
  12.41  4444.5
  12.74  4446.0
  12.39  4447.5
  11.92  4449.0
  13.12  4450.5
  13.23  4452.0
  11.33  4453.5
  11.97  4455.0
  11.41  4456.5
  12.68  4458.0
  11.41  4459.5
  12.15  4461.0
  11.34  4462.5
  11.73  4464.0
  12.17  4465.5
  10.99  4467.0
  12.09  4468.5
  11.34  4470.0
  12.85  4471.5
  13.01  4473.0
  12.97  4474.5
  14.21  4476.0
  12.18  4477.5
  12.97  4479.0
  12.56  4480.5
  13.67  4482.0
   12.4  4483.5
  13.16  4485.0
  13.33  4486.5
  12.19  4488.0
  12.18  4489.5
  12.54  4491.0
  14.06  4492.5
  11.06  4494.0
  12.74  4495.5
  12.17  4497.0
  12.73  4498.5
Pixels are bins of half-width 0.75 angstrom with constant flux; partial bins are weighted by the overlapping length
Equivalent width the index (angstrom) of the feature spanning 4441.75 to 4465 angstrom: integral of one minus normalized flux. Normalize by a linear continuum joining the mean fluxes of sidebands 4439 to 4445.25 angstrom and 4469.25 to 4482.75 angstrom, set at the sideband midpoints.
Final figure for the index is 1.0 angstrom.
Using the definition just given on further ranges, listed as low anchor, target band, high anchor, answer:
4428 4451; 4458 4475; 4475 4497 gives 0.6 angstrom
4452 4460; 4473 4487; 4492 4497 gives -0.9 angstrom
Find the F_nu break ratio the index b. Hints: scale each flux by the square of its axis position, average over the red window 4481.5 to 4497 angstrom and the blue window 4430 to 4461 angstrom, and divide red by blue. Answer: 1.1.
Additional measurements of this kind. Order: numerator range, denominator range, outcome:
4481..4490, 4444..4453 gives 1.03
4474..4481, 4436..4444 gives 1.04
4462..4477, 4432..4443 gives 1.07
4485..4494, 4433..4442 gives 1.12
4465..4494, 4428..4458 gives 1.07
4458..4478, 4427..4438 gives 1.10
